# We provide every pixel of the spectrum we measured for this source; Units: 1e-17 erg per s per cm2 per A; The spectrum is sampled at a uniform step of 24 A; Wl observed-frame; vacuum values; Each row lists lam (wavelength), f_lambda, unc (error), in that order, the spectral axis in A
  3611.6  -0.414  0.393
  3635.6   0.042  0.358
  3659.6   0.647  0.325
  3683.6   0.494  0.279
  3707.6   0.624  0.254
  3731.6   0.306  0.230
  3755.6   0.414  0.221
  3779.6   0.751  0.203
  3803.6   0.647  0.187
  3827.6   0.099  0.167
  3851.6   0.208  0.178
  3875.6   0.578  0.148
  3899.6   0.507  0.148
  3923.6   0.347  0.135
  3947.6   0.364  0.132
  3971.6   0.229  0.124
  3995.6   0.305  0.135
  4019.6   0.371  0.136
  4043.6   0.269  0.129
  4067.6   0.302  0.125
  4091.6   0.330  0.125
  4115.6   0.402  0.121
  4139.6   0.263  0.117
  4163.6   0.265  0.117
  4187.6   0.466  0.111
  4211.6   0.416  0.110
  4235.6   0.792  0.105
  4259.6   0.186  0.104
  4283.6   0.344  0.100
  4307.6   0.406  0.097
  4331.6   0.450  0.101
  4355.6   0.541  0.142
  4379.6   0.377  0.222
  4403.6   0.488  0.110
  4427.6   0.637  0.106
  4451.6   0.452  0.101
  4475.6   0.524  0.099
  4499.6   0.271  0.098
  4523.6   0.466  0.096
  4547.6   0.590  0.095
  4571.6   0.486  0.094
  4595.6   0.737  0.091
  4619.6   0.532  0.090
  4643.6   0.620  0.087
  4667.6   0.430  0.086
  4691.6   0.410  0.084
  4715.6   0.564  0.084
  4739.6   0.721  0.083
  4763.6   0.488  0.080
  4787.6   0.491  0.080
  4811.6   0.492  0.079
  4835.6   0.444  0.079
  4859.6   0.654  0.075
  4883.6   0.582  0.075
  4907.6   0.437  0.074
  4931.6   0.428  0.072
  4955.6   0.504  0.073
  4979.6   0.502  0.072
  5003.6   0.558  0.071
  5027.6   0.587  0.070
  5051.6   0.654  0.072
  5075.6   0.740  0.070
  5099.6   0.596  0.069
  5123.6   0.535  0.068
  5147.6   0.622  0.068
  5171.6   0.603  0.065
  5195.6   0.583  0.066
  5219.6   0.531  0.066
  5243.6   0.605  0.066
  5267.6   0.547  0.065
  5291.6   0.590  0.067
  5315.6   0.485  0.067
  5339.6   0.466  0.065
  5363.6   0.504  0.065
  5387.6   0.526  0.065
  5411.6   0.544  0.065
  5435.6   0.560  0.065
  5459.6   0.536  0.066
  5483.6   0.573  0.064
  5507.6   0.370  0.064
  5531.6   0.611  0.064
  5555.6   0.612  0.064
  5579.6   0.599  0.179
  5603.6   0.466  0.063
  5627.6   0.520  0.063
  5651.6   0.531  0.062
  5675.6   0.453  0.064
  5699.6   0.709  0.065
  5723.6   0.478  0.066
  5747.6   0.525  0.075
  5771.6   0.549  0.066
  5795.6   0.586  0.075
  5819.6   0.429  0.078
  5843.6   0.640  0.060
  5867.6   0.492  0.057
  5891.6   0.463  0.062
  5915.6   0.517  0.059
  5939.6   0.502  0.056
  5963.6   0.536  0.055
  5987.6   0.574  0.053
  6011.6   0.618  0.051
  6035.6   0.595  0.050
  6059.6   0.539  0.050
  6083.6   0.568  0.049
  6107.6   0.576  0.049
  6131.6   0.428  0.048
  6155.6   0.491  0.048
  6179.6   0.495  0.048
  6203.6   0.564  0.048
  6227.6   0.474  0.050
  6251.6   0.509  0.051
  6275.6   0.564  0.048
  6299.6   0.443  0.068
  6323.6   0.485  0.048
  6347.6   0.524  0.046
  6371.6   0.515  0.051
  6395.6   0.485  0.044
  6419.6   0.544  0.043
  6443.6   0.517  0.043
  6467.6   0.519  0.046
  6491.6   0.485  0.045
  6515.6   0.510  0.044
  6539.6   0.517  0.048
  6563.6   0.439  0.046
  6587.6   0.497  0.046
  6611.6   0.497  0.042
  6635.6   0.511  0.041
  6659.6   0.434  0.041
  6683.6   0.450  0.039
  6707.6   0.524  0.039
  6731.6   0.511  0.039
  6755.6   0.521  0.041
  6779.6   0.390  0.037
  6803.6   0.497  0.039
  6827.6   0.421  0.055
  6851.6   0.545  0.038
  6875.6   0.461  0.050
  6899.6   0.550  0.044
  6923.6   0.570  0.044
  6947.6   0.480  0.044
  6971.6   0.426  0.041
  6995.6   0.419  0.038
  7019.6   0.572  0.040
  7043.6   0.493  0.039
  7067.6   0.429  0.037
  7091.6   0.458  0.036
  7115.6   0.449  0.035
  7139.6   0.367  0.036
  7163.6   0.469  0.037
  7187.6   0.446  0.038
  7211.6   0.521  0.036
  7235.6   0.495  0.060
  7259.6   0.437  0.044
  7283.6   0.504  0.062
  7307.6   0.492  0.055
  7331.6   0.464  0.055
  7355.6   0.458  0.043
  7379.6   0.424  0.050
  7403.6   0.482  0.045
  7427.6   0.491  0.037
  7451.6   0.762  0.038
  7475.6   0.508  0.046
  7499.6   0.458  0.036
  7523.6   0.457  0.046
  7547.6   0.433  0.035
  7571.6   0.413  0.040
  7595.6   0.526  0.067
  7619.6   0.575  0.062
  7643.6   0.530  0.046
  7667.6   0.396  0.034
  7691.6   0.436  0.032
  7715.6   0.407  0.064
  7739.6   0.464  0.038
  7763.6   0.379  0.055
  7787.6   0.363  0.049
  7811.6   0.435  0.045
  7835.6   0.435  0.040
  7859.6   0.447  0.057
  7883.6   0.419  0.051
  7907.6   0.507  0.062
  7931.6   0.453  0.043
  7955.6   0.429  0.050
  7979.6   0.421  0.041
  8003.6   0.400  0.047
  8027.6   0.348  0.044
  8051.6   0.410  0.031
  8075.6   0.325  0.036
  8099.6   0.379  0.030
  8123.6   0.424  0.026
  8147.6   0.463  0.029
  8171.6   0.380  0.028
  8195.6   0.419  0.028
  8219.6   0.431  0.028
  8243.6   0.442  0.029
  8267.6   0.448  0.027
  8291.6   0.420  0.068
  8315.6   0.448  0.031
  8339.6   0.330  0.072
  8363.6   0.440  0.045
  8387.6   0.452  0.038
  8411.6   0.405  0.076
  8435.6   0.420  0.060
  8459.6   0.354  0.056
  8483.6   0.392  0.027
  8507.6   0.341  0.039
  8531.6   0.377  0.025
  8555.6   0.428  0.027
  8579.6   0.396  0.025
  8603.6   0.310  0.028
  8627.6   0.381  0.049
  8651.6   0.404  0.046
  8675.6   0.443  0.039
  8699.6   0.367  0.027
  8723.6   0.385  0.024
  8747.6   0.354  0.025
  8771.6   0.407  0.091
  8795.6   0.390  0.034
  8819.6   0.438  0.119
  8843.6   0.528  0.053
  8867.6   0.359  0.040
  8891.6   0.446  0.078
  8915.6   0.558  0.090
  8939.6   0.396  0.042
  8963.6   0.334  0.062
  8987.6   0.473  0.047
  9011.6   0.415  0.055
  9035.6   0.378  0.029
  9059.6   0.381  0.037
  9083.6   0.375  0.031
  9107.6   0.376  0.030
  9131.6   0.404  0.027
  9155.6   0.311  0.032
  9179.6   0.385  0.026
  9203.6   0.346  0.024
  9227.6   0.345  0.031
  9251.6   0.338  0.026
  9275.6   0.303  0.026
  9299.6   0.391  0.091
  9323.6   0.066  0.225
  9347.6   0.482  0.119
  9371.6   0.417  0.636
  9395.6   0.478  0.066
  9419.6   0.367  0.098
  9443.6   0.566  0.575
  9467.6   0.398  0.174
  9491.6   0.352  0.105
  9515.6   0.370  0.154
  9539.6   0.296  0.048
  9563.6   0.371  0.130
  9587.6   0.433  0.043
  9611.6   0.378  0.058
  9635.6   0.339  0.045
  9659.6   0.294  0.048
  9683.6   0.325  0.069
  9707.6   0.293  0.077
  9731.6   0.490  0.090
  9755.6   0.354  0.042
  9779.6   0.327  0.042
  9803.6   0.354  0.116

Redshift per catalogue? 0.14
